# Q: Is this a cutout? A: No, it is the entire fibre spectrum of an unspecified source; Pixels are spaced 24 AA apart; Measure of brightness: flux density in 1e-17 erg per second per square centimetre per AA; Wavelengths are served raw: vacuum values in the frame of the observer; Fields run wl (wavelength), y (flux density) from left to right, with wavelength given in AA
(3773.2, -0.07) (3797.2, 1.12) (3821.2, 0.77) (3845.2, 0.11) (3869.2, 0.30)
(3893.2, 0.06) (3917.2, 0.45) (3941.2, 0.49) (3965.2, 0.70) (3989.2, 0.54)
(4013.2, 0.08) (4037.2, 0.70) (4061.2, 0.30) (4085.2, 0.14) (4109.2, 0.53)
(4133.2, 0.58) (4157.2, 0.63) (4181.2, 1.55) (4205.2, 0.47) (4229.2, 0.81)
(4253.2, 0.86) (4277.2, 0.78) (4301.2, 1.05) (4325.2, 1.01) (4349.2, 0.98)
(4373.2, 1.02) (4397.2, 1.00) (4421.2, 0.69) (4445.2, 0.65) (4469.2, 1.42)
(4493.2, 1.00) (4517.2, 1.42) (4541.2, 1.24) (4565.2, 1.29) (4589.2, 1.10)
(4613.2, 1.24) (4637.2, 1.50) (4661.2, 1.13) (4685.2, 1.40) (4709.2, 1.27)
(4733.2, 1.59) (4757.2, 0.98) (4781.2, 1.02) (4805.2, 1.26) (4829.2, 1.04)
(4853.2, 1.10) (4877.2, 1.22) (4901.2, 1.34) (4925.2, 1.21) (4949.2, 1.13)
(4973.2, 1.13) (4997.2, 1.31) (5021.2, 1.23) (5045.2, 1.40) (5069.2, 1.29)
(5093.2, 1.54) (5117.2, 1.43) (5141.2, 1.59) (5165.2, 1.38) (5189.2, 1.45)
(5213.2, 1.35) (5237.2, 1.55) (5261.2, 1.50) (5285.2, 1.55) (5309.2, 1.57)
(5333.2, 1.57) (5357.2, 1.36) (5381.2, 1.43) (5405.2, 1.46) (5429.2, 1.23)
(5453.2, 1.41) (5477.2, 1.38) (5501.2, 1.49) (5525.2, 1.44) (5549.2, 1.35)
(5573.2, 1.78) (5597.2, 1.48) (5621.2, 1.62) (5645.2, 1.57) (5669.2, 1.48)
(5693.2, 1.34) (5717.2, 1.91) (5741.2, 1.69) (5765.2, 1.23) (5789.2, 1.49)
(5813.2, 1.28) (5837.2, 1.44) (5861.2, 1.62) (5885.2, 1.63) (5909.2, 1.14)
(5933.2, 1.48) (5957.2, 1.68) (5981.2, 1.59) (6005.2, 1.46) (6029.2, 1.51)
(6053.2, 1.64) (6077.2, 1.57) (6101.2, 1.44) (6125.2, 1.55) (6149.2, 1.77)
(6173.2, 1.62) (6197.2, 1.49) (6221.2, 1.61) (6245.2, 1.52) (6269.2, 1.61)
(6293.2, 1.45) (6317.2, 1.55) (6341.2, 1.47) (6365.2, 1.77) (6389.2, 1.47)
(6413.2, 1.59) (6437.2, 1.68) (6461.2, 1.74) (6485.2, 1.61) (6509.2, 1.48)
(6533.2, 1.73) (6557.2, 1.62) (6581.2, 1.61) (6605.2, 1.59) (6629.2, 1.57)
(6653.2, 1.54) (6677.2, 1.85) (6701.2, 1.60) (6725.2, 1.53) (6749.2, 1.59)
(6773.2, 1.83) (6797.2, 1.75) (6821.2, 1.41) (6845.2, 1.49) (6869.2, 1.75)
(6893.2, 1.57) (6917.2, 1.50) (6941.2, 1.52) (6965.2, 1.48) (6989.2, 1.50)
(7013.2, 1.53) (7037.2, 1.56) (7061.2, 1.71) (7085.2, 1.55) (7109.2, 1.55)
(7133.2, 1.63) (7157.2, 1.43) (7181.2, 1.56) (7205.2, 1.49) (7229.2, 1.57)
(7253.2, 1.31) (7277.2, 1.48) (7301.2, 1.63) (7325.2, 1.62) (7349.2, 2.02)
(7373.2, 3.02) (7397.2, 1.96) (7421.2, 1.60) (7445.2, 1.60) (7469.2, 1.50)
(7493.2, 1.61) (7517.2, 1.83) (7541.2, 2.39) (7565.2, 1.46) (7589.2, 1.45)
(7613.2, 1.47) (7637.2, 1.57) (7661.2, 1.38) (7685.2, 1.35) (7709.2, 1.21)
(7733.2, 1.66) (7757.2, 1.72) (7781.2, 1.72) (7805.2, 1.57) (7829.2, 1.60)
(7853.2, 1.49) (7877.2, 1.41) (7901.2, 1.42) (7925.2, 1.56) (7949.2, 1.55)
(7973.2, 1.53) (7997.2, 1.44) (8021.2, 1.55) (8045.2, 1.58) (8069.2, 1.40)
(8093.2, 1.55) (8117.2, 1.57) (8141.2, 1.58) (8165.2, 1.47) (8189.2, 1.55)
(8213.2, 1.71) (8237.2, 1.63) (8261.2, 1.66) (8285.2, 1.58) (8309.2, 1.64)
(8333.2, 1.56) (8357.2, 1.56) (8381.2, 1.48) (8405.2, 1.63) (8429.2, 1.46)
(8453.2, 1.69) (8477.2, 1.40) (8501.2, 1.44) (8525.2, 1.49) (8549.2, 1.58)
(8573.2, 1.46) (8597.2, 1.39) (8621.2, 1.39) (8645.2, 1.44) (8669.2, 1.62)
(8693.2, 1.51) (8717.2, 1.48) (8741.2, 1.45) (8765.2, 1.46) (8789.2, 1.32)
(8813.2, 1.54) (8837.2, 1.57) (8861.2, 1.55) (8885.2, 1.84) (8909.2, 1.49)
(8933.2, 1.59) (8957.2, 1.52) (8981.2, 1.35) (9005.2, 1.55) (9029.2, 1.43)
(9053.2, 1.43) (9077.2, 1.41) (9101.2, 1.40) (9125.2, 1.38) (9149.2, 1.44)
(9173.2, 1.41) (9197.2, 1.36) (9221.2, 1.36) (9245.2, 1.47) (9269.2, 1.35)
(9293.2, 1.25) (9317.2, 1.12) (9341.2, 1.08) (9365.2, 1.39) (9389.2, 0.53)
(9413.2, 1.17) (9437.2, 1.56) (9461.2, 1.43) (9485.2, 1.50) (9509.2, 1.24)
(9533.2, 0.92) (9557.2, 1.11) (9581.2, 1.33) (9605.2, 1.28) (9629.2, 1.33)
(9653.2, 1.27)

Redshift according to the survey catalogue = 0.122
